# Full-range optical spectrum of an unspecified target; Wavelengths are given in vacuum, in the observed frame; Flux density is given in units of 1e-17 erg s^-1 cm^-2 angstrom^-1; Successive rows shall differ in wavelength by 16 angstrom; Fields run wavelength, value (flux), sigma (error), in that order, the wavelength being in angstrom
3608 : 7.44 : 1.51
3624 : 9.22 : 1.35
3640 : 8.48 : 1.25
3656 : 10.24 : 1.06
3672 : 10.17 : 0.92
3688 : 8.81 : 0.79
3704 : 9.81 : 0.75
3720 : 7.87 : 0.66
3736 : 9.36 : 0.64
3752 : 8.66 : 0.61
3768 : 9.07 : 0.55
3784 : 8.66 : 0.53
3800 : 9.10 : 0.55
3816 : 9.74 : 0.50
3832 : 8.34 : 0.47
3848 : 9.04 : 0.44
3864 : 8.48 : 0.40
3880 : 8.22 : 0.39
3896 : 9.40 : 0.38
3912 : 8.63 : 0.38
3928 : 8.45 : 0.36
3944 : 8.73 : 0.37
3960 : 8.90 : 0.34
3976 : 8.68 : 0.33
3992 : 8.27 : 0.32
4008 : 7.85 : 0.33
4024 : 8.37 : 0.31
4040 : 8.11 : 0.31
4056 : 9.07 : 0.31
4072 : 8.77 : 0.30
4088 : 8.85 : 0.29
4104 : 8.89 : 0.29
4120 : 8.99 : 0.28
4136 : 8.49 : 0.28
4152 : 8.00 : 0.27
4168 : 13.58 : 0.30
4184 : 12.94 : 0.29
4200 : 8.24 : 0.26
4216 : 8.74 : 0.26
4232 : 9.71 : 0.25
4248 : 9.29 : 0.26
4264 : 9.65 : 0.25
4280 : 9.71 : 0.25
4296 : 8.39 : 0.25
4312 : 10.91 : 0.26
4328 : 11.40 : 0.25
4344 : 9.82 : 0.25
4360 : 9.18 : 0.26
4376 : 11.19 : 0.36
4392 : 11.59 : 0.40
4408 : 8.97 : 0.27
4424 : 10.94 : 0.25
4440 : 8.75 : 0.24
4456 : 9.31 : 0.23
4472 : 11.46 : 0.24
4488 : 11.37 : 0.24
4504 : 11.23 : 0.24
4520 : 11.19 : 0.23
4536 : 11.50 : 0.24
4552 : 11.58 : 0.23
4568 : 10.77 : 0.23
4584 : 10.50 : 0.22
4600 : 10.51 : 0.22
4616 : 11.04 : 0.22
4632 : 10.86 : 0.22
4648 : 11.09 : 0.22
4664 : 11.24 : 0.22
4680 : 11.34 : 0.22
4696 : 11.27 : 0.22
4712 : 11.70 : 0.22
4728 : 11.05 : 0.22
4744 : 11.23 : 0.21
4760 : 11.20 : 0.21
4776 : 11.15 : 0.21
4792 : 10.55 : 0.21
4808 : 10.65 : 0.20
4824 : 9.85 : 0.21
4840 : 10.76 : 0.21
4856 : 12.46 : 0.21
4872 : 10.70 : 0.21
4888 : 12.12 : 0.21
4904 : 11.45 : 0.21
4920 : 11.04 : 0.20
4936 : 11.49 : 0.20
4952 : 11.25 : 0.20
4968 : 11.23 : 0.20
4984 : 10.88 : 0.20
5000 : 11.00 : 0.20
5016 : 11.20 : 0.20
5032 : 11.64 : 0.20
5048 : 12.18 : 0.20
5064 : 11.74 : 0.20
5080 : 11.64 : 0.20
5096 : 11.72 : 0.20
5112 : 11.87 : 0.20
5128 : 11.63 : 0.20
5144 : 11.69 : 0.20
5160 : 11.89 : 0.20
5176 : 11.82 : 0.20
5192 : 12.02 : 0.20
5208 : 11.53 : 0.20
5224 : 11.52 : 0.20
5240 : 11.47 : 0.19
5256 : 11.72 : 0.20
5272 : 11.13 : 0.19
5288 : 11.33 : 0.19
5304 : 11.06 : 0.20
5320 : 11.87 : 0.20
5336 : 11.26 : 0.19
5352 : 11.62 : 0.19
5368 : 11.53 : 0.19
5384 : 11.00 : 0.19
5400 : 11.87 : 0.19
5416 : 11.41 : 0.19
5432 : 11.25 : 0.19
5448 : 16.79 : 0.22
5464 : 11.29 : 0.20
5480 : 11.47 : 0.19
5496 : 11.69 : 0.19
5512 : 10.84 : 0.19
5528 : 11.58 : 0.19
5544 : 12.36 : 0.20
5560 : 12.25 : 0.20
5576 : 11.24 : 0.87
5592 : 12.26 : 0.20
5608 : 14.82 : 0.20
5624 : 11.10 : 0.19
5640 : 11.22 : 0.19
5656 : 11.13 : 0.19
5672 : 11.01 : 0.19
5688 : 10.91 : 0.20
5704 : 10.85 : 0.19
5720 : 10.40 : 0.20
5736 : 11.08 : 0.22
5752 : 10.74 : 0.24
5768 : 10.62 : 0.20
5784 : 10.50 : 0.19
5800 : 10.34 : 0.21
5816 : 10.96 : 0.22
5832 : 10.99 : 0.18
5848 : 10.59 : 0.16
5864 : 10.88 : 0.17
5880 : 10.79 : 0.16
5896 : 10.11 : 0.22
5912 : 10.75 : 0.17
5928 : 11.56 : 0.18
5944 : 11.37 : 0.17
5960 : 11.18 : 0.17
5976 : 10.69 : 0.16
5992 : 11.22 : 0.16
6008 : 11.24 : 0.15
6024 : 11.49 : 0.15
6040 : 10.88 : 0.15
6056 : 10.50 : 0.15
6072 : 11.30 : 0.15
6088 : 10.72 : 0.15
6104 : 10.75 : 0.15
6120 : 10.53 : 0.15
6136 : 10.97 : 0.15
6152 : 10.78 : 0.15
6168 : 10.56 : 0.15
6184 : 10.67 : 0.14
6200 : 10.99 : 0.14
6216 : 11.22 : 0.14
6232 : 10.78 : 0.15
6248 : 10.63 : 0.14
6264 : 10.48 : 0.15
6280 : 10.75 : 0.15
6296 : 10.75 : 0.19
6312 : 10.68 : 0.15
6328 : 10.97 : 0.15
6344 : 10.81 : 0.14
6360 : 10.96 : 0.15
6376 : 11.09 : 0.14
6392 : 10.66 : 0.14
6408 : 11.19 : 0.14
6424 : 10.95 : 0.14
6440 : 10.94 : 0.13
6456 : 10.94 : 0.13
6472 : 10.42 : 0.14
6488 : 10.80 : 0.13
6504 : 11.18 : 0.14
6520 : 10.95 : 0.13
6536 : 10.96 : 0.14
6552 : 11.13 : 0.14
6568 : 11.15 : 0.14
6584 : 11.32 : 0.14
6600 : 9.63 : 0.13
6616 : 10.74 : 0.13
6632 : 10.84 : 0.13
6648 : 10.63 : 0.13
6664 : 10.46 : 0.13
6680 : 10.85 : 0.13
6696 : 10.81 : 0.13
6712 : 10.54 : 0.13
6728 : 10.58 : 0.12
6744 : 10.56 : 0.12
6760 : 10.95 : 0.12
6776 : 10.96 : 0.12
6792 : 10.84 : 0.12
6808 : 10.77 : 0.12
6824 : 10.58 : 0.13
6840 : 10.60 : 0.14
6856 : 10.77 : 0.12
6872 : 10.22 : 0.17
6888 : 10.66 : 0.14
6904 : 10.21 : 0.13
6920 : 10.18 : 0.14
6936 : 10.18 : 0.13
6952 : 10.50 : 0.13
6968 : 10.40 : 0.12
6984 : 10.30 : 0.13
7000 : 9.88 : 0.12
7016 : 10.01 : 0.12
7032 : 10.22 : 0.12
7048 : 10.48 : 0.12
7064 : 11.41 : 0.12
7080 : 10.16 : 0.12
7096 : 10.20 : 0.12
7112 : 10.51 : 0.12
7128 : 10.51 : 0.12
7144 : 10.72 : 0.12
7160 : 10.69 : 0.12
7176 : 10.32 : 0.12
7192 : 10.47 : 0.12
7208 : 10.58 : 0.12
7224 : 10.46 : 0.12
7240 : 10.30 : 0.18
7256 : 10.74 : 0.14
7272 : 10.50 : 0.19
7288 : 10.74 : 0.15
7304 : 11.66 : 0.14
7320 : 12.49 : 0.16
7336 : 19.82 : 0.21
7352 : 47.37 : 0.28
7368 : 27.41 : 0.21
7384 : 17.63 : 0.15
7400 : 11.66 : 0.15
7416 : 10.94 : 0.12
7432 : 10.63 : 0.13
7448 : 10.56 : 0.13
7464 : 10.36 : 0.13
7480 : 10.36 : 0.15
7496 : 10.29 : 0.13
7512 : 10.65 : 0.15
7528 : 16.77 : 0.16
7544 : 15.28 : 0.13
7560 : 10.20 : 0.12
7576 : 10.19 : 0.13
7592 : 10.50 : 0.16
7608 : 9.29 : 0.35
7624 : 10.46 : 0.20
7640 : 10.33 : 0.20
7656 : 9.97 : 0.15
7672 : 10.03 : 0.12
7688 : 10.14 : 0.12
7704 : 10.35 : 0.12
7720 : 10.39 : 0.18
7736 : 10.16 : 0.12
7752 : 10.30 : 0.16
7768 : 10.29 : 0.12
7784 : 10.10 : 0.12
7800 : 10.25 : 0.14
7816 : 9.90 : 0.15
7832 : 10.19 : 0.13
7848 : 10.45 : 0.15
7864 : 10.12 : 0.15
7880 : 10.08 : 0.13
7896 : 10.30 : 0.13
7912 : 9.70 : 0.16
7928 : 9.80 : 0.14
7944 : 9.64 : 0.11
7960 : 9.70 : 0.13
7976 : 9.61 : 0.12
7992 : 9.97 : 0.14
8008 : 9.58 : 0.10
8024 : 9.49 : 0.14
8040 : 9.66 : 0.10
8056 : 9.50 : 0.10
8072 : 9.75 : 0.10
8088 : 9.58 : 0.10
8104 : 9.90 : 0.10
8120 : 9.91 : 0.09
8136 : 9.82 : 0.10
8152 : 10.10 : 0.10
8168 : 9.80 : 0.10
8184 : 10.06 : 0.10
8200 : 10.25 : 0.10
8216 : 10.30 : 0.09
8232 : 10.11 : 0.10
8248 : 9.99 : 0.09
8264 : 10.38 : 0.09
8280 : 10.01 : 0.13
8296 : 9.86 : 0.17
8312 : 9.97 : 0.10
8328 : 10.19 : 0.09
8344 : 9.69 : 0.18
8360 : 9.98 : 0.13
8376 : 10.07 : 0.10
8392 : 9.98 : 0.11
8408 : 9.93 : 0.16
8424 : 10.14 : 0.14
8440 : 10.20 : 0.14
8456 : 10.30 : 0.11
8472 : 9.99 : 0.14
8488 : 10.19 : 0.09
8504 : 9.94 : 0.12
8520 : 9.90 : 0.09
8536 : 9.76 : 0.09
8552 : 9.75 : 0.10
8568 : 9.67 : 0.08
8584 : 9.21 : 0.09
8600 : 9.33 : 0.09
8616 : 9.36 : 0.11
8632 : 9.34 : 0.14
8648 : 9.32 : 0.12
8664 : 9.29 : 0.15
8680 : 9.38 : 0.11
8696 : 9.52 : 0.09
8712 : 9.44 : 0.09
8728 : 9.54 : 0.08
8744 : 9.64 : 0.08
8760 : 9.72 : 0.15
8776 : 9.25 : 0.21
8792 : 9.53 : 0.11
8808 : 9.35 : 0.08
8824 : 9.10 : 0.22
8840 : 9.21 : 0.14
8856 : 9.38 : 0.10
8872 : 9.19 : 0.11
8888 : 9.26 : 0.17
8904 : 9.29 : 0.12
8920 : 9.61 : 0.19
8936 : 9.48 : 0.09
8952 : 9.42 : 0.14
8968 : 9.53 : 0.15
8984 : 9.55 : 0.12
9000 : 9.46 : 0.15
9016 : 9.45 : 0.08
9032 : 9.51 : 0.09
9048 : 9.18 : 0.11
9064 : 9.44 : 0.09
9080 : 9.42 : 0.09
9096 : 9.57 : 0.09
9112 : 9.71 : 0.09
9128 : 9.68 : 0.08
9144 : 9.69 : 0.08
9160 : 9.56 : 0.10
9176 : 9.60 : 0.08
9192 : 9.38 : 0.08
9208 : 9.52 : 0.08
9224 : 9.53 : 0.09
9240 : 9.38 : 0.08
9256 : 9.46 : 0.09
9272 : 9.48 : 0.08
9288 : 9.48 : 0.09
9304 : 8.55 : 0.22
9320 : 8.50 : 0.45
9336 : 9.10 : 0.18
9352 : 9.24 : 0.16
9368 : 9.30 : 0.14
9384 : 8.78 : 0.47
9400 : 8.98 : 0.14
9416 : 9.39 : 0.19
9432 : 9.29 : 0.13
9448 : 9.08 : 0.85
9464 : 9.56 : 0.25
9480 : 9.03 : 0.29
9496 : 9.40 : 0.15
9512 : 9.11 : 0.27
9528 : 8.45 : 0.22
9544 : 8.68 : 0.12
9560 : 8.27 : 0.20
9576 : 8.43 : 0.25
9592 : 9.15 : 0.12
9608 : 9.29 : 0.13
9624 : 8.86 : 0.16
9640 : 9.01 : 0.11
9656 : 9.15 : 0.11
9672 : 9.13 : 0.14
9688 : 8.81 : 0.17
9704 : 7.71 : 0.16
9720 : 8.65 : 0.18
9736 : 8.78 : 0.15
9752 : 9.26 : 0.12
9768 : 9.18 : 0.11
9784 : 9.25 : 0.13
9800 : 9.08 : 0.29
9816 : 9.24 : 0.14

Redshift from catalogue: 0.120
